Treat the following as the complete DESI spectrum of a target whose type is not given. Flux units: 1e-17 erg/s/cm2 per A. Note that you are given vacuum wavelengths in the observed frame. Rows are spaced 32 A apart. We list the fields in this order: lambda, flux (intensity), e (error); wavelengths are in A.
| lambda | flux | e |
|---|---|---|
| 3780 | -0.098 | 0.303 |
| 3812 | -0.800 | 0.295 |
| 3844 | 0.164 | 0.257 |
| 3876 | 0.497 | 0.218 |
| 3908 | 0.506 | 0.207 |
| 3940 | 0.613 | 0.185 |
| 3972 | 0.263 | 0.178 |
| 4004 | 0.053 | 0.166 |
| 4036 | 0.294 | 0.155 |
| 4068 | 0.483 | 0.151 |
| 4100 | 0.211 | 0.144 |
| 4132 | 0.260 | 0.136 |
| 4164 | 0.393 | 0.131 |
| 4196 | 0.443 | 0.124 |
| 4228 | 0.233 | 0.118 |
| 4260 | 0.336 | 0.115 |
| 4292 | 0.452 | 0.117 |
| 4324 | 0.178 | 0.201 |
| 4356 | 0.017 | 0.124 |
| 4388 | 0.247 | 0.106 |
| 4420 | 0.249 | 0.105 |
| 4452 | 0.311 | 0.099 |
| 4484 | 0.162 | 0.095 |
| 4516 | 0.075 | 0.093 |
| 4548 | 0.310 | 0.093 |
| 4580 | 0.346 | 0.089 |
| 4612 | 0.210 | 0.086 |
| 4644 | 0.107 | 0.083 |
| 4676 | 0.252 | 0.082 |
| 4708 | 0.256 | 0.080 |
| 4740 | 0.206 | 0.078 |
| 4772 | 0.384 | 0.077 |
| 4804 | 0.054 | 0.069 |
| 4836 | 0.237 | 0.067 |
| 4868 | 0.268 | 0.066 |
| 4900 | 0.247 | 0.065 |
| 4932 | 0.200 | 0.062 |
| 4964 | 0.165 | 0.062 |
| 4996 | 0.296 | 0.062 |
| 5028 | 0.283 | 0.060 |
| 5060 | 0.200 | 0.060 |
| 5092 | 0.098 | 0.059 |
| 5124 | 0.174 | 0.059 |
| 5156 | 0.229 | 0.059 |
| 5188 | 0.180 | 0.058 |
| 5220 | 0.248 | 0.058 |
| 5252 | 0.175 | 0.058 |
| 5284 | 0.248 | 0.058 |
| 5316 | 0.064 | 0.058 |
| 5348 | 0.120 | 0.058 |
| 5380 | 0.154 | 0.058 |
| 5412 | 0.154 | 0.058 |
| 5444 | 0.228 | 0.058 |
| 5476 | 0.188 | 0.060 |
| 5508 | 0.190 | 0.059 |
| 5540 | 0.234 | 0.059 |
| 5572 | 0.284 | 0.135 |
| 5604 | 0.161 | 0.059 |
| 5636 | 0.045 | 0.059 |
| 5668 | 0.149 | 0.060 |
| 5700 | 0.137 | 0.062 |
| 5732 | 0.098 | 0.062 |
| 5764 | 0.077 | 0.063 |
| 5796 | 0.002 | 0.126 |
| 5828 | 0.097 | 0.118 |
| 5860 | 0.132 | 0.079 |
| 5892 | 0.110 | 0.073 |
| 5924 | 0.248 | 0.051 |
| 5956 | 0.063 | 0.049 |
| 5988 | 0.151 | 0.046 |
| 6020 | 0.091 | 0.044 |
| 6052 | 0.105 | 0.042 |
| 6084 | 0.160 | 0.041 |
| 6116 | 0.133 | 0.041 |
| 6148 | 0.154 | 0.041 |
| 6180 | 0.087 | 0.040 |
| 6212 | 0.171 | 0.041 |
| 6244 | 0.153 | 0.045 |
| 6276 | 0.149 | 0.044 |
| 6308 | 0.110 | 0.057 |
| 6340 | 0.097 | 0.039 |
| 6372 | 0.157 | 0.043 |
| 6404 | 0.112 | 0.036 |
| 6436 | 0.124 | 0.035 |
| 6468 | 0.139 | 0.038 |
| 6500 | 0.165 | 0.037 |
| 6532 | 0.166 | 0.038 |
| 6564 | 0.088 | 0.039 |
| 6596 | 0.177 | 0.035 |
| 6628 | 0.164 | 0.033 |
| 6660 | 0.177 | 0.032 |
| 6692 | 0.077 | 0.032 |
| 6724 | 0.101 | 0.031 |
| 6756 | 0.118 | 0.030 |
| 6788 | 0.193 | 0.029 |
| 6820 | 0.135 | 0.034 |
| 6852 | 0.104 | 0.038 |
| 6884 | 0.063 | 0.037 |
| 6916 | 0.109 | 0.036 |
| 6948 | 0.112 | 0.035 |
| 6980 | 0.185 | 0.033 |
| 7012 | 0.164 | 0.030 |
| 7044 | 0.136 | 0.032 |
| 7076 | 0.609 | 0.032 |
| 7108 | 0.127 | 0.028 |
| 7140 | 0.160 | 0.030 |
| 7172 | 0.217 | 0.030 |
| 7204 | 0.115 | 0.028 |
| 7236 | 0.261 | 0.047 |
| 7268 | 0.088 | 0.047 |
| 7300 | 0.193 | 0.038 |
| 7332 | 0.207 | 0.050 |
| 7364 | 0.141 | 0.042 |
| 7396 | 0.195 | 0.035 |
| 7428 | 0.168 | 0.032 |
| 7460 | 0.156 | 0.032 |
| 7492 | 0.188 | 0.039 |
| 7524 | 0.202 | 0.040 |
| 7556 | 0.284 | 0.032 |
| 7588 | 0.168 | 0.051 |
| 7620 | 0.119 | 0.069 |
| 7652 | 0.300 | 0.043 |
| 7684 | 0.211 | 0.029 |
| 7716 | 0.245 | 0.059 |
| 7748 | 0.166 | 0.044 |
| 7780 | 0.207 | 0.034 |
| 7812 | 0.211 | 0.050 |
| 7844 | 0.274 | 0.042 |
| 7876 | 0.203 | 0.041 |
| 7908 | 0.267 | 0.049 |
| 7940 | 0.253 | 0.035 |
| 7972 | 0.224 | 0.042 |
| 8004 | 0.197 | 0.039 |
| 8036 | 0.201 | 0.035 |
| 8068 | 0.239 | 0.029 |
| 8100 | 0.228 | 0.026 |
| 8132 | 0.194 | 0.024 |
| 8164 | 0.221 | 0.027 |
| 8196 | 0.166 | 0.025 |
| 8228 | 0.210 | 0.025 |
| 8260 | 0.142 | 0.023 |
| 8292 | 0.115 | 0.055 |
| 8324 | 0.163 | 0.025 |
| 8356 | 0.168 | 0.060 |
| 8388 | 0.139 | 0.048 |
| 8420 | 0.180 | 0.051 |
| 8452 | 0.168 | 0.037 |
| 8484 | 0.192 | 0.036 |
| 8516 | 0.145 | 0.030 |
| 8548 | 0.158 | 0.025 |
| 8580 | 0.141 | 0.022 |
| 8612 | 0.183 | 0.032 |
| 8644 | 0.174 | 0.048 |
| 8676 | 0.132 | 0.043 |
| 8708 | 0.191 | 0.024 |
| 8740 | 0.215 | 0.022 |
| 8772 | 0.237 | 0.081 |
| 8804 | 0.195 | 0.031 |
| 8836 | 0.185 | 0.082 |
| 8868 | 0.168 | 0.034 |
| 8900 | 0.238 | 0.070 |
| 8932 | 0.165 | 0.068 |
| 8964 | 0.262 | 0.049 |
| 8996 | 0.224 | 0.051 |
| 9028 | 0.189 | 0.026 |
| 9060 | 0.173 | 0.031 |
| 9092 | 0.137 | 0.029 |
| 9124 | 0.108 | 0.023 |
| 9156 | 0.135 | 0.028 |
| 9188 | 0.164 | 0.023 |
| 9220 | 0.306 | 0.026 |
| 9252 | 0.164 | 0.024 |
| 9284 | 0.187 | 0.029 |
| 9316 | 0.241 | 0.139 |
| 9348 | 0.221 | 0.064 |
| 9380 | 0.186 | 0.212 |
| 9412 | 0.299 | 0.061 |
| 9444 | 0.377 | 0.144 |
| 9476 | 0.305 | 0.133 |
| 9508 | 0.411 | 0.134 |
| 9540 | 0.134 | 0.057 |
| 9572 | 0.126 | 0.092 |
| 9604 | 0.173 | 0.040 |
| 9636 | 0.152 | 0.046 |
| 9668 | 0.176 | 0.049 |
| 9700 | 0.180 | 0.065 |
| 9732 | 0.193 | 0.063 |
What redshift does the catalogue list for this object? 0.896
